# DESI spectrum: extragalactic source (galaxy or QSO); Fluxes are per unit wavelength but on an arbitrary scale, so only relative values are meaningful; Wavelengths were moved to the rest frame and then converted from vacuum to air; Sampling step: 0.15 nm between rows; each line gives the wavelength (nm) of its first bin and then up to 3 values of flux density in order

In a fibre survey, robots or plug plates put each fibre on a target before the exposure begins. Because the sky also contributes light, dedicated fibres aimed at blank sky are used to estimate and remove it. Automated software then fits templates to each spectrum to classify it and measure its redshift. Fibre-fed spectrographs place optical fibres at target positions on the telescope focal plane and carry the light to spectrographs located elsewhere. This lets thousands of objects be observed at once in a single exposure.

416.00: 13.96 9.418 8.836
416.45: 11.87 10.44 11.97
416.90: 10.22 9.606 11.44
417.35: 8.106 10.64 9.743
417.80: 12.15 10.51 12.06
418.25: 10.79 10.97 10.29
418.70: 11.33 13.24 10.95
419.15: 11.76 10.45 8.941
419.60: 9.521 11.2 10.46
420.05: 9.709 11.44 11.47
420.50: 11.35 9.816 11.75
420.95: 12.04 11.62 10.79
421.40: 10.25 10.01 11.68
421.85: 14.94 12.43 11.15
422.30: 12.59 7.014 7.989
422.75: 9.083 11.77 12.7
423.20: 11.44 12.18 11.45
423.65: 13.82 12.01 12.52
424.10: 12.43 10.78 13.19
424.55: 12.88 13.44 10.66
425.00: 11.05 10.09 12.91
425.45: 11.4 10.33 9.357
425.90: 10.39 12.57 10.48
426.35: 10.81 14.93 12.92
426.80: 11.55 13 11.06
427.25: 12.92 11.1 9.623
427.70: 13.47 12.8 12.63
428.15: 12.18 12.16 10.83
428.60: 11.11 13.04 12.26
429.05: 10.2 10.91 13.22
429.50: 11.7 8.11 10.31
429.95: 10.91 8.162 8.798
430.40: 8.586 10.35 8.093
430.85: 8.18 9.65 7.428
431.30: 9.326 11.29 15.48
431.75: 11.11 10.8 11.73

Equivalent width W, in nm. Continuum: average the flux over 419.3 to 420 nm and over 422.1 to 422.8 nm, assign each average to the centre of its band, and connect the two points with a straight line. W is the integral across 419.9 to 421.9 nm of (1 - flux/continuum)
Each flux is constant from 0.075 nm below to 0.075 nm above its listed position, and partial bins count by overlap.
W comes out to -0.29 nm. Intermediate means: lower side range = 10.1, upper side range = 9.53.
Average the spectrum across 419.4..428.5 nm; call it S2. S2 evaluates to 11.5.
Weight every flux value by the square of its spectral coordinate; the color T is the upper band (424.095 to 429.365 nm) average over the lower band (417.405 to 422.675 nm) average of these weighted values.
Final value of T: 1.11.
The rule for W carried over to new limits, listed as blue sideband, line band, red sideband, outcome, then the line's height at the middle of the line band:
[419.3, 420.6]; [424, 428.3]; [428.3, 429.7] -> -0.285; 11.1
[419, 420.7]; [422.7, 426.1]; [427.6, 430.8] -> -0.298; 10.7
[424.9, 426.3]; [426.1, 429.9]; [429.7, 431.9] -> -0.470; 10.4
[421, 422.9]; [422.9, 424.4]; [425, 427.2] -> -0.140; 11.1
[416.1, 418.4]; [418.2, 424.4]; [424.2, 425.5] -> 0.023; 11.2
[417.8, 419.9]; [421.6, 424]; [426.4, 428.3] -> 0.014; 11.6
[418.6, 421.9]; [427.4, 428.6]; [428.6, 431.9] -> -0.151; 10.5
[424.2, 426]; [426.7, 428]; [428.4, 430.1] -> -0.094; 11.2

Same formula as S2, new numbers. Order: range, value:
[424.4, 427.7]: 11.7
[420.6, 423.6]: 11.2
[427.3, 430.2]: 11.3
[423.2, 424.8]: 12.4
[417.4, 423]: 10.9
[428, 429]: 11.9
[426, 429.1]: 12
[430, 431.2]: 8.73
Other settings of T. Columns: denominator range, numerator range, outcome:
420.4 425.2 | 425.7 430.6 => 1.01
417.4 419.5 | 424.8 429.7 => 1.10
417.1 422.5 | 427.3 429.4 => 1.12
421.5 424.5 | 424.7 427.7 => 1.01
